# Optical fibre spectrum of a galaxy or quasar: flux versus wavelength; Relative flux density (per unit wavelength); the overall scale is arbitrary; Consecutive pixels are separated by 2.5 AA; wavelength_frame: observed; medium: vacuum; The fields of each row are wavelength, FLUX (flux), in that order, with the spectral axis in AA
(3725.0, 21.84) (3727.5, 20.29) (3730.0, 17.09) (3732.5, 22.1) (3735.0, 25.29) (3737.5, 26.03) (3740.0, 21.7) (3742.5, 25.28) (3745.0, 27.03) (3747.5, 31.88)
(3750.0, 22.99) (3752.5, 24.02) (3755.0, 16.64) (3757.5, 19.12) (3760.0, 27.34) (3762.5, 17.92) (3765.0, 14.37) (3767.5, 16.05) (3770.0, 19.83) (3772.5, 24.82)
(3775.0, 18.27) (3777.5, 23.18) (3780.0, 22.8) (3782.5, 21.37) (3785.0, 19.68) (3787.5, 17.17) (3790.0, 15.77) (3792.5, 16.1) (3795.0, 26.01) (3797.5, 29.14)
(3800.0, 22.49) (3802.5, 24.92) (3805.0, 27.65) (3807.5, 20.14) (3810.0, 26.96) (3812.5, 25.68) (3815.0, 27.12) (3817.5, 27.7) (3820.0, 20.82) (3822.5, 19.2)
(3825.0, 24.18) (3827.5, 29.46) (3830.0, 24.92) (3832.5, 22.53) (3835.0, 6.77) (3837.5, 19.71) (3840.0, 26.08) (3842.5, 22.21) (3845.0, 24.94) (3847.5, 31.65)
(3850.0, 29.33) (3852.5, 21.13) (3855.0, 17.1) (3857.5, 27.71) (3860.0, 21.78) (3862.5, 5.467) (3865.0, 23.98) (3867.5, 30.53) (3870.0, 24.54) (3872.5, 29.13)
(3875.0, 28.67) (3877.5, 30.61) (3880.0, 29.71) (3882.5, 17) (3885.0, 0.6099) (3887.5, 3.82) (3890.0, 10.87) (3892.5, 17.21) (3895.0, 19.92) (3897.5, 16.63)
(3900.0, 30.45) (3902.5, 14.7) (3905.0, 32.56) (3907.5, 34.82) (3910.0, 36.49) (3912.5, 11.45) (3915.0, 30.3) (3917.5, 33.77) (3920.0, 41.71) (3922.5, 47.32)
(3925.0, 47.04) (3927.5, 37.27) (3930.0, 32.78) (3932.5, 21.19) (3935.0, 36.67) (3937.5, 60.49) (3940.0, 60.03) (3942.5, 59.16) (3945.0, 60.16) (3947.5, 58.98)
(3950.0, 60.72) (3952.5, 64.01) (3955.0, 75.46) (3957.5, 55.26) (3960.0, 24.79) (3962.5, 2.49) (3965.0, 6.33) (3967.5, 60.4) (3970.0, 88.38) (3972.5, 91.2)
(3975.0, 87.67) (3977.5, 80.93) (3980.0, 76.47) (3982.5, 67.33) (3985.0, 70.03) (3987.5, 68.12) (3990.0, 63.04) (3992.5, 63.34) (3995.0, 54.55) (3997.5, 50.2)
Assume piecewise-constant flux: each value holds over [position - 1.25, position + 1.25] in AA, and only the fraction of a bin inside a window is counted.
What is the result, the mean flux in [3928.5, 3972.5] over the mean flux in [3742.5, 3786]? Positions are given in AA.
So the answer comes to 2.29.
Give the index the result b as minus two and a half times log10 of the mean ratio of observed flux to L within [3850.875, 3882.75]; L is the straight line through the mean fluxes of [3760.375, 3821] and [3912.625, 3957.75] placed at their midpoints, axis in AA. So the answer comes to 0.44 mag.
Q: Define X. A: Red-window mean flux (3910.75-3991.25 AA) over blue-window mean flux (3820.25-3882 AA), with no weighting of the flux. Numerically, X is 2.2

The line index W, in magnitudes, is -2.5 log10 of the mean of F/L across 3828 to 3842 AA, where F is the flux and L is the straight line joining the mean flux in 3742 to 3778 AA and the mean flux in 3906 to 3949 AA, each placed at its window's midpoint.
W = 0.43 mag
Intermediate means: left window 21.8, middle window 20.6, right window 41.8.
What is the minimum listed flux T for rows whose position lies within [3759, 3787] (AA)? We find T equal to 14.37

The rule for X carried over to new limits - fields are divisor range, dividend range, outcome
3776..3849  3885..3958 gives 1.63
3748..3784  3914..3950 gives 2.18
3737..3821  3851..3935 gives 1.12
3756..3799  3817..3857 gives 1.12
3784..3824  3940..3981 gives 2.59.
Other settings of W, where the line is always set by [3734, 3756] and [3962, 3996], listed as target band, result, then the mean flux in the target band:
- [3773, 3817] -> 0.409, 22.7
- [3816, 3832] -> 0.484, 24.3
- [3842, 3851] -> 0.461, 27.4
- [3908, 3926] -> 0.462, 35.3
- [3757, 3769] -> 0.406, 19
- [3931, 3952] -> 0.113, 52.4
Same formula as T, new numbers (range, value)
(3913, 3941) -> 21.19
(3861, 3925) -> 0.6099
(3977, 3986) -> 67.33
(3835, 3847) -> 6.77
